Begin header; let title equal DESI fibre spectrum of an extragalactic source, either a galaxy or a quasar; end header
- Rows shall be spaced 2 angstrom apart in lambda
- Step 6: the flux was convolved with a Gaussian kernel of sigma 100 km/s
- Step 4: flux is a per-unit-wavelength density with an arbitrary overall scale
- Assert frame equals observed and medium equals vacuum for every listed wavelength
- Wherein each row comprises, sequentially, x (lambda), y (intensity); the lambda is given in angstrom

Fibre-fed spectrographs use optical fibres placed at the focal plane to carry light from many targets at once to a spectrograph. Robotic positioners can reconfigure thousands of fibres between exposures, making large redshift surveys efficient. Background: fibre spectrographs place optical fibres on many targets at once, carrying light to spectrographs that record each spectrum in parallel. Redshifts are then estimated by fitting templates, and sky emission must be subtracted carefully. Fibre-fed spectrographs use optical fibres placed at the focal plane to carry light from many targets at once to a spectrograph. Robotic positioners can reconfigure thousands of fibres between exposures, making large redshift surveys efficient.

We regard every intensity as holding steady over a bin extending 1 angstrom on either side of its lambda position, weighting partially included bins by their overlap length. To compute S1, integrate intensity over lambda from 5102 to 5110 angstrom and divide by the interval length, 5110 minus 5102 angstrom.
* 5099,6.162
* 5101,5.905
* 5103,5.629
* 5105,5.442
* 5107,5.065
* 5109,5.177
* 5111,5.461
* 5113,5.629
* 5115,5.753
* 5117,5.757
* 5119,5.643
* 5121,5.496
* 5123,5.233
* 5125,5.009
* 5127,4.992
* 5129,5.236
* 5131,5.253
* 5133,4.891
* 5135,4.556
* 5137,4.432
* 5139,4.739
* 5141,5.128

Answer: 5.33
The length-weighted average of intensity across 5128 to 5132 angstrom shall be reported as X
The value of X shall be 5.24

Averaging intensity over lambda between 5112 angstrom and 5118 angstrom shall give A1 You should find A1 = 5.71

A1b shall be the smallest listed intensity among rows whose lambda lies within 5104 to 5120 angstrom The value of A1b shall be 5.065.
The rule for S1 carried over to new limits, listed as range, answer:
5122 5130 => 5.12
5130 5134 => 5.07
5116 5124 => 5.53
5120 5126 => 5.25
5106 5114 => 5.33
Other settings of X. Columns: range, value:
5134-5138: 4.49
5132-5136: 4.72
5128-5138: 4.87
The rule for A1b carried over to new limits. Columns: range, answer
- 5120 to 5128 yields 4.992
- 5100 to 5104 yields 5.629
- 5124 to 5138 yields 4.432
